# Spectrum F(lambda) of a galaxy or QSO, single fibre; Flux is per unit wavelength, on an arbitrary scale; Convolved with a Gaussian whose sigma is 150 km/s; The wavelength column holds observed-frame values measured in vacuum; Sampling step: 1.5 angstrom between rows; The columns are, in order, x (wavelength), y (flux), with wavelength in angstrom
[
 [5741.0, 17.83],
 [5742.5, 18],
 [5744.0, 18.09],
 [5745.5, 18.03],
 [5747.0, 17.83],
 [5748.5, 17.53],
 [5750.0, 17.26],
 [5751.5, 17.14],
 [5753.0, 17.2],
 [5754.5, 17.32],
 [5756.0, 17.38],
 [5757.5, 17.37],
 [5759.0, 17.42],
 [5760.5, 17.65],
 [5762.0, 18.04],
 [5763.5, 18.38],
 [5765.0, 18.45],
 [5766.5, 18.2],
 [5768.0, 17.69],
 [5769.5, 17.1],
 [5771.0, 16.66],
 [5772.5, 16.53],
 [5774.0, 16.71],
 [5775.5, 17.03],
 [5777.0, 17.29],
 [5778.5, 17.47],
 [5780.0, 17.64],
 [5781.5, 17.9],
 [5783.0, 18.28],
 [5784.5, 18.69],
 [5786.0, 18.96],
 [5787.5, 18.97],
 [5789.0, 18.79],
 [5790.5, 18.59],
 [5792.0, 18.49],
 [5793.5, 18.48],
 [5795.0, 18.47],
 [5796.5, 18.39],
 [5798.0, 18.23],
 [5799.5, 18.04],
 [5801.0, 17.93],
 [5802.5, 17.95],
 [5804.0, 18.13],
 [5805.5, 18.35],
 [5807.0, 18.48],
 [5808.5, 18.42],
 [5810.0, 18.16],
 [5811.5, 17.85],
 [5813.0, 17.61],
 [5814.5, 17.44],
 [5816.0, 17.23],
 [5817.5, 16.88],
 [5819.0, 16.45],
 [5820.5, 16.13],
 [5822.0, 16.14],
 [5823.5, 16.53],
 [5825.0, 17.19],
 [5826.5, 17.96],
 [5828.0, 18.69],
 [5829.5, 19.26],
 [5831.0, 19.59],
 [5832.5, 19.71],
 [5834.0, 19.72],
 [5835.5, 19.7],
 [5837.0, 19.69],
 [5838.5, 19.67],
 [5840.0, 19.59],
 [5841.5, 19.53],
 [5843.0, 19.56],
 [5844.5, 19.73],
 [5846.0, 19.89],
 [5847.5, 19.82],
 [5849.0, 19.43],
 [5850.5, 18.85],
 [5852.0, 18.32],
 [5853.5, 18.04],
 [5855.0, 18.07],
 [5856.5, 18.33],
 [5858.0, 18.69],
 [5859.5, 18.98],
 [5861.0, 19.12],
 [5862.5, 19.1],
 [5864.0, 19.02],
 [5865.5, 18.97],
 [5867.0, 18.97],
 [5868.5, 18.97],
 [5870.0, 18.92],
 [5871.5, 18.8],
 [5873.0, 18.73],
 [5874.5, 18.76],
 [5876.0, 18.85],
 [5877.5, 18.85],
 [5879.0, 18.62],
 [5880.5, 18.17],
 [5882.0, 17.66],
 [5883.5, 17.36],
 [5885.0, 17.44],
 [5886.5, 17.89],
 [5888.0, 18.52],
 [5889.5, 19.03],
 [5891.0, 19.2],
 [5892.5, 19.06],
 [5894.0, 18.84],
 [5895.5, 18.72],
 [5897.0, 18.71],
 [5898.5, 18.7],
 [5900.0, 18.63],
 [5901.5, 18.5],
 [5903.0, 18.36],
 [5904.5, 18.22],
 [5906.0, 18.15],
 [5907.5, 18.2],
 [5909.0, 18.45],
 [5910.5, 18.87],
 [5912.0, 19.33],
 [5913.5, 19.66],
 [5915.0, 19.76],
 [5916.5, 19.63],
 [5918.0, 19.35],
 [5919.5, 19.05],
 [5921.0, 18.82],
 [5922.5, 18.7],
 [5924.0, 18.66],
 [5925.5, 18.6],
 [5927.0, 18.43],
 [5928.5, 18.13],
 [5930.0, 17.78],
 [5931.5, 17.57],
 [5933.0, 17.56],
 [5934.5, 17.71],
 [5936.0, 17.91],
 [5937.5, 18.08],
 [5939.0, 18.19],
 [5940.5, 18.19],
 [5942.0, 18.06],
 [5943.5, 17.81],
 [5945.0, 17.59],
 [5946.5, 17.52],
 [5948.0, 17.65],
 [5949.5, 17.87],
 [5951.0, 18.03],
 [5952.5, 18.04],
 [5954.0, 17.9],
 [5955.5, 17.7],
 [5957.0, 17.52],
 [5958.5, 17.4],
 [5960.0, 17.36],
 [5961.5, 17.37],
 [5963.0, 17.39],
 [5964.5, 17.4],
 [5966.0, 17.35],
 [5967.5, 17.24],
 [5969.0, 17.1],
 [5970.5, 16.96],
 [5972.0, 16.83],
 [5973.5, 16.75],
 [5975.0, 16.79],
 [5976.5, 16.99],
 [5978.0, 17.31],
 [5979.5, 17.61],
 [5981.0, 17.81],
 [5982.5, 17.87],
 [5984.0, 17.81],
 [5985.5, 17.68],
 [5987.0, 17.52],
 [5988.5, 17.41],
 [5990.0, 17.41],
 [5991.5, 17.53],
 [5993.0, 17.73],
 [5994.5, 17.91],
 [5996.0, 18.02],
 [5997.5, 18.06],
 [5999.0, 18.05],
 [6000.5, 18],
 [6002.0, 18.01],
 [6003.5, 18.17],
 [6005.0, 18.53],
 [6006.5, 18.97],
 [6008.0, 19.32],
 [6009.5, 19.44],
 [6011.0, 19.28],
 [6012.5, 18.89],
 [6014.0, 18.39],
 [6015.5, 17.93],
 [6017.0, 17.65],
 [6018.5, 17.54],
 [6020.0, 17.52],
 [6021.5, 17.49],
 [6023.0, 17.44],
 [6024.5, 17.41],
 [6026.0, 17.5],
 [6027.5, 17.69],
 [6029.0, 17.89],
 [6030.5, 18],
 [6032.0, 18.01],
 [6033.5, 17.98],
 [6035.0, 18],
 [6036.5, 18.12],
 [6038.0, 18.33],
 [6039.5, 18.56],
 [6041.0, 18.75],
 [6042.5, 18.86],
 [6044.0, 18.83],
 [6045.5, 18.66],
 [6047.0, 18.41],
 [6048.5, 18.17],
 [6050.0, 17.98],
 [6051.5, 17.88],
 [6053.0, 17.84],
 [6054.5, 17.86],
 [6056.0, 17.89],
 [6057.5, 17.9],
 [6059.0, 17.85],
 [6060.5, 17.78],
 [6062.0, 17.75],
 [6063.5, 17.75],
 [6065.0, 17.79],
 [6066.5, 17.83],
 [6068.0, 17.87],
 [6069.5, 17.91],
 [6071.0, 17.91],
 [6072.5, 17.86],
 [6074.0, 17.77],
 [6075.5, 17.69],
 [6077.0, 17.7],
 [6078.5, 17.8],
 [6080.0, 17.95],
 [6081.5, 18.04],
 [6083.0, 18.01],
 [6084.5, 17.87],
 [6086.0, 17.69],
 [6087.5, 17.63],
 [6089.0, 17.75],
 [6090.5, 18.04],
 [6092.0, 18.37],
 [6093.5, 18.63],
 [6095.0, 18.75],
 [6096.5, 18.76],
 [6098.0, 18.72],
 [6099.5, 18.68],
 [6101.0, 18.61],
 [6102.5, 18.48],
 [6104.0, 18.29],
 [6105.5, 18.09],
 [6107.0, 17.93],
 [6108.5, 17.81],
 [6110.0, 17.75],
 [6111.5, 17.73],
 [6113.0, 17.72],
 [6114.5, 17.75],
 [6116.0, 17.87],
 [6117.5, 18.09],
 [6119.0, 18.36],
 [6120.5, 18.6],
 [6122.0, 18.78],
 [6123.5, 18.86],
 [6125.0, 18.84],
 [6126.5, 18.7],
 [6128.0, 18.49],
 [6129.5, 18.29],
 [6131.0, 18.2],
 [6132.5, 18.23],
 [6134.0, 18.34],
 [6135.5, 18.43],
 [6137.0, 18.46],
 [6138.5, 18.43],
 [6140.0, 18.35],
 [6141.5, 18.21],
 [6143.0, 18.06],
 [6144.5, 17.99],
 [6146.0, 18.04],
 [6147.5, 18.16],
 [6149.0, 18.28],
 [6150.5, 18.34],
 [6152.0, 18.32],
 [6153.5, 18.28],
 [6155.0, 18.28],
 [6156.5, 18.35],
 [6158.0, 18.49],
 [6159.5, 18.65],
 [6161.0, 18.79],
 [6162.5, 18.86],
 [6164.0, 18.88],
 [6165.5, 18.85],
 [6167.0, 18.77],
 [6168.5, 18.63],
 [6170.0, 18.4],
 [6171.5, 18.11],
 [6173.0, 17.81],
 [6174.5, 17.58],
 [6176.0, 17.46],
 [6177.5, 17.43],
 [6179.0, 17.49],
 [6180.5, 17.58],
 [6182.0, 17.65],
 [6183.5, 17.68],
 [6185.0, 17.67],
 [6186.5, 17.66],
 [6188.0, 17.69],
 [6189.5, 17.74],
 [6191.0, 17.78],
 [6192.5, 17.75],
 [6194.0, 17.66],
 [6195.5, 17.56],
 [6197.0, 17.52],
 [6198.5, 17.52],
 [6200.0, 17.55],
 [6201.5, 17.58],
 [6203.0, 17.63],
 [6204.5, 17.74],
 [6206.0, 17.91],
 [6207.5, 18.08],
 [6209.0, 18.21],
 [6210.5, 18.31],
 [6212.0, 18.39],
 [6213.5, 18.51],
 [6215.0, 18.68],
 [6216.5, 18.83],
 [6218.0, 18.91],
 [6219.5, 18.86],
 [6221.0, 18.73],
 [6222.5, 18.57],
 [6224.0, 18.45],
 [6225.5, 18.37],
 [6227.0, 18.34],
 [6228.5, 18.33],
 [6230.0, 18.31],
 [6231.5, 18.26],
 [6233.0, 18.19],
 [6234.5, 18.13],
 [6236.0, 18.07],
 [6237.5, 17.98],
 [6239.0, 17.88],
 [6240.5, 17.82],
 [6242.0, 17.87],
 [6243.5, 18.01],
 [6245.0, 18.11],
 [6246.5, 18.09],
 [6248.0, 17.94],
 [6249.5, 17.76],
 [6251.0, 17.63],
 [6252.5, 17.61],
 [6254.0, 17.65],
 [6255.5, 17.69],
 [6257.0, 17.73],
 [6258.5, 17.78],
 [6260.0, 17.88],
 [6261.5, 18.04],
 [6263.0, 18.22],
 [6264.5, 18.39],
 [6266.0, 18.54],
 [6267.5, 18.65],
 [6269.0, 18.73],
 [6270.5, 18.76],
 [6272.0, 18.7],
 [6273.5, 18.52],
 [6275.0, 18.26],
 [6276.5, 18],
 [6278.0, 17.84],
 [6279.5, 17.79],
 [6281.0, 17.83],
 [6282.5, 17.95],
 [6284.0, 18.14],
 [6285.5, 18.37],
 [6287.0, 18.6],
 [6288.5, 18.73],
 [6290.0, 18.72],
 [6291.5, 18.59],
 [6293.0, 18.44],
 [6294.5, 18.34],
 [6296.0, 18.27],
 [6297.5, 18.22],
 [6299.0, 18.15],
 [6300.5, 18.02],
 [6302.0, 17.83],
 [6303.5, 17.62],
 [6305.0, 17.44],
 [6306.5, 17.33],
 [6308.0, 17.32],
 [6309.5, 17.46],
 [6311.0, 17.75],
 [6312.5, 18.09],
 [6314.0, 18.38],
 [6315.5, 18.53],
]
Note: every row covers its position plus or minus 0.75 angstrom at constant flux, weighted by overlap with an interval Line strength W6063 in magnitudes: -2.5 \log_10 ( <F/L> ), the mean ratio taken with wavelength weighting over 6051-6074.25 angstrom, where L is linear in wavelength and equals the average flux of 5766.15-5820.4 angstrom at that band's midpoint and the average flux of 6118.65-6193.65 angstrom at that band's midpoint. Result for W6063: 0.02 mag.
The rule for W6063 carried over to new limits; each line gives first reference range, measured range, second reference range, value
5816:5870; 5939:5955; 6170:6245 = 0.036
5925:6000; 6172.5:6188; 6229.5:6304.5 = 0.024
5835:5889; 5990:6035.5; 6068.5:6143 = 0.022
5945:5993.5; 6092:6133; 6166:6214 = -0.037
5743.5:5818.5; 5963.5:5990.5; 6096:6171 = 0.049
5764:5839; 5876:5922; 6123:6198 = -0.035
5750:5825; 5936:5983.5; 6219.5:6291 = 0.021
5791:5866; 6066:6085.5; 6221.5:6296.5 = 0.027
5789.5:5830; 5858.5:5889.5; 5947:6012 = -0.048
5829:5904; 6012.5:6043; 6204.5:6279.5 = 0.037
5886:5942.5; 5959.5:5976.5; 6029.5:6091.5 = 0.075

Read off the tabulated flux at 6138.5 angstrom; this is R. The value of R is 18.43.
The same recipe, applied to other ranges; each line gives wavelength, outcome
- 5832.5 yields 19.71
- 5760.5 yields 17.65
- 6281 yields 17.83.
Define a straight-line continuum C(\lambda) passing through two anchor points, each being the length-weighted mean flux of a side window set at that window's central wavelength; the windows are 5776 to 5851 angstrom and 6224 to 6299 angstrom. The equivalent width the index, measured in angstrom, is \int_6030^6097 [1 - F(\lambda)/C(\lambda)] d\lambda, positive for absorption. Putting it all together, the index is 0.8 angstrom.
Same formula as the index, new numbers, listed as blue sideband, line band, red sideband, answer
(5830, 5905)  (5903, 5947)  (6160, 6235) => 0.8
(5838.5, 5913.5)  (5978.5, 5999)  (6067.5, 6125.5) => 0.8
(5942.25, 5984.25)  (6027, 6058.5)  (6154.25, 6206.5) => -0.9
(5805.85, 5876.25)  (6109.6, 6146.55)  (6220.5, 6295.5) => 0.1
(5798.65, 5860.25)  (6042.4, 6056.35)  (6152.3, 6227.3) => 0.0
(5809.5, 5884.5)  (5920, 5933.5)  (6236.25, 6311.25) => 0.1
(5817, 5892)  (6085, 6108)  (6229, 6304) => 0.1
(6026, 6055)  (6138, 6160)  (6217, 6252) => -0.1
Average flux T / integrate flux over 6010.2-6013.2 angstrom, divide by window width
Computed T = 19.1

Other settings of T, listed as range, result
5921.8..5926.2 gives 18.7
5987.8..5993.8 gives 17.5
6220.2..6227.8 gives 18.5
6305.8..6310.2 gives 17.4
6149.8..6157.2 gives 18.3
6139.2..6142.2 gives 18.3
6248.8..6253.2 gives 17.7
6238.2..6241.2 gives 17.9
